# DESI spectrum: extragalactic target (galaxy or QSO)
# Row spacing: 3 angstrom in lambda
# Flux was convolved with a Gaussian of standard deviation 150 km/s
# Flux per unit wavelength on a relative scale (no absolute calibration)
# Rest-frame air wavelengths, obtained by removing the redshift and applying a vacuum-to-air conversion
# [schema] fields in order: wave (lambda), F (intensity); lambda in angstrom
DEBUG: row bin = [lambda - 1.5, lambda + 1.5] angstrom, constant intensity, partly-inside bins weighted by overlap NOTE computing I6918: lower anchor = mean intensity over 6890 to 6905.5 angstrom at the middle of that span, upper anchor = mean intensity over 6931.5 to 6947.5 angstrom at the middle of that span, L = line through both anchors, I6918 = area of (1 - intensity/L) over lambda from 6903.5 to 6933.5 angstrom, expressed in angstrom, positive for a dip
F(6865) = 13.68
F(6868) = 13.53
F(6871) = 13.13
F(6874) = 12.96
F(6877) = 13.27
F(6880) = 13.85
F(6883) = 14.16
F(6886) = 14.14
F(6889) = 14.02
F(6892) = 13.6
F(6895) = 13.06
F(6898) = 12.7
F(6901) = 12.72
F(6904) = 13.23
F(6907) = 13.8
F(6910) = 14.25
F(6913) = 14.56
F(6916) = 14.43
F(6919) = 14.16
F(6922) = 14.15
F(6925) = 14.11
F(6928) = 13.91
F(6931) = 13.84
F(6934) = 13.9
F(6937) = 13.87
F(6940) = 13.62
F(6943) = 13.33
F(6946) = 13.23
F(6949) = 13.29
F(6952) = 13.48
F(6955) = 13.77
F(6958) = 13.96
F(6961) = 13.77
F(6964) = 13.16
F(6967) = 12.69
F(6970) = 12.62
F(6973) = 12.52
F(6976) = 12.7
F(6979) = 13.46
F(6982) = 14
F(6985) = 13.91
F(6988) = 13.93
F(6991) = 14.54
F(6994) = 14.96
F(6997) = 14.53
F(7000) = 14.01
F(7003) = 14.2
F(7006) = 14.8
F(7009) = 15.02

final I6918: -1.6 angstrom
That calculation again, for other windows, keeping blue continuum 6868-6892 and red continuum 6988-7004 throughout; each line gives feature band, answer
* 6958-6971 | 0.9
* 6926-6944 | 0.3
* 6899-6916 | 0.1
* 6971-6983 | 1.0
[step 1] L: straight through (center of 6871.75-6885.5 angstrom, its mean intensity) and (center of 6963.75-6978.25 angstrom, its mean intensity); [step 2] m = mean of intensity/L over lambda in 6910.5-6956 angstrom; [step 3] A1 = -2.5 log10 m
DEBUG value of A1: -0.06 mag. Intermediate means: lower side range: 13.6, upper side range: 12.7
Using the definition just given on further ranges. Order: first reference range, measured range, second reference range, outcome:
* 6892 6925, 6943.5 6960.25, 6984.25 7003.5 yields 0.04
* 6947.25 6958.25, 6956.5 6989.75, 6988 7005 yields 0.05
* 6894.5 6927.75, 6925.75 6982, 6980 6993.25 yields 0.04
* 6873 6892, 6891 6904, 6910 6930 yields 0.07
